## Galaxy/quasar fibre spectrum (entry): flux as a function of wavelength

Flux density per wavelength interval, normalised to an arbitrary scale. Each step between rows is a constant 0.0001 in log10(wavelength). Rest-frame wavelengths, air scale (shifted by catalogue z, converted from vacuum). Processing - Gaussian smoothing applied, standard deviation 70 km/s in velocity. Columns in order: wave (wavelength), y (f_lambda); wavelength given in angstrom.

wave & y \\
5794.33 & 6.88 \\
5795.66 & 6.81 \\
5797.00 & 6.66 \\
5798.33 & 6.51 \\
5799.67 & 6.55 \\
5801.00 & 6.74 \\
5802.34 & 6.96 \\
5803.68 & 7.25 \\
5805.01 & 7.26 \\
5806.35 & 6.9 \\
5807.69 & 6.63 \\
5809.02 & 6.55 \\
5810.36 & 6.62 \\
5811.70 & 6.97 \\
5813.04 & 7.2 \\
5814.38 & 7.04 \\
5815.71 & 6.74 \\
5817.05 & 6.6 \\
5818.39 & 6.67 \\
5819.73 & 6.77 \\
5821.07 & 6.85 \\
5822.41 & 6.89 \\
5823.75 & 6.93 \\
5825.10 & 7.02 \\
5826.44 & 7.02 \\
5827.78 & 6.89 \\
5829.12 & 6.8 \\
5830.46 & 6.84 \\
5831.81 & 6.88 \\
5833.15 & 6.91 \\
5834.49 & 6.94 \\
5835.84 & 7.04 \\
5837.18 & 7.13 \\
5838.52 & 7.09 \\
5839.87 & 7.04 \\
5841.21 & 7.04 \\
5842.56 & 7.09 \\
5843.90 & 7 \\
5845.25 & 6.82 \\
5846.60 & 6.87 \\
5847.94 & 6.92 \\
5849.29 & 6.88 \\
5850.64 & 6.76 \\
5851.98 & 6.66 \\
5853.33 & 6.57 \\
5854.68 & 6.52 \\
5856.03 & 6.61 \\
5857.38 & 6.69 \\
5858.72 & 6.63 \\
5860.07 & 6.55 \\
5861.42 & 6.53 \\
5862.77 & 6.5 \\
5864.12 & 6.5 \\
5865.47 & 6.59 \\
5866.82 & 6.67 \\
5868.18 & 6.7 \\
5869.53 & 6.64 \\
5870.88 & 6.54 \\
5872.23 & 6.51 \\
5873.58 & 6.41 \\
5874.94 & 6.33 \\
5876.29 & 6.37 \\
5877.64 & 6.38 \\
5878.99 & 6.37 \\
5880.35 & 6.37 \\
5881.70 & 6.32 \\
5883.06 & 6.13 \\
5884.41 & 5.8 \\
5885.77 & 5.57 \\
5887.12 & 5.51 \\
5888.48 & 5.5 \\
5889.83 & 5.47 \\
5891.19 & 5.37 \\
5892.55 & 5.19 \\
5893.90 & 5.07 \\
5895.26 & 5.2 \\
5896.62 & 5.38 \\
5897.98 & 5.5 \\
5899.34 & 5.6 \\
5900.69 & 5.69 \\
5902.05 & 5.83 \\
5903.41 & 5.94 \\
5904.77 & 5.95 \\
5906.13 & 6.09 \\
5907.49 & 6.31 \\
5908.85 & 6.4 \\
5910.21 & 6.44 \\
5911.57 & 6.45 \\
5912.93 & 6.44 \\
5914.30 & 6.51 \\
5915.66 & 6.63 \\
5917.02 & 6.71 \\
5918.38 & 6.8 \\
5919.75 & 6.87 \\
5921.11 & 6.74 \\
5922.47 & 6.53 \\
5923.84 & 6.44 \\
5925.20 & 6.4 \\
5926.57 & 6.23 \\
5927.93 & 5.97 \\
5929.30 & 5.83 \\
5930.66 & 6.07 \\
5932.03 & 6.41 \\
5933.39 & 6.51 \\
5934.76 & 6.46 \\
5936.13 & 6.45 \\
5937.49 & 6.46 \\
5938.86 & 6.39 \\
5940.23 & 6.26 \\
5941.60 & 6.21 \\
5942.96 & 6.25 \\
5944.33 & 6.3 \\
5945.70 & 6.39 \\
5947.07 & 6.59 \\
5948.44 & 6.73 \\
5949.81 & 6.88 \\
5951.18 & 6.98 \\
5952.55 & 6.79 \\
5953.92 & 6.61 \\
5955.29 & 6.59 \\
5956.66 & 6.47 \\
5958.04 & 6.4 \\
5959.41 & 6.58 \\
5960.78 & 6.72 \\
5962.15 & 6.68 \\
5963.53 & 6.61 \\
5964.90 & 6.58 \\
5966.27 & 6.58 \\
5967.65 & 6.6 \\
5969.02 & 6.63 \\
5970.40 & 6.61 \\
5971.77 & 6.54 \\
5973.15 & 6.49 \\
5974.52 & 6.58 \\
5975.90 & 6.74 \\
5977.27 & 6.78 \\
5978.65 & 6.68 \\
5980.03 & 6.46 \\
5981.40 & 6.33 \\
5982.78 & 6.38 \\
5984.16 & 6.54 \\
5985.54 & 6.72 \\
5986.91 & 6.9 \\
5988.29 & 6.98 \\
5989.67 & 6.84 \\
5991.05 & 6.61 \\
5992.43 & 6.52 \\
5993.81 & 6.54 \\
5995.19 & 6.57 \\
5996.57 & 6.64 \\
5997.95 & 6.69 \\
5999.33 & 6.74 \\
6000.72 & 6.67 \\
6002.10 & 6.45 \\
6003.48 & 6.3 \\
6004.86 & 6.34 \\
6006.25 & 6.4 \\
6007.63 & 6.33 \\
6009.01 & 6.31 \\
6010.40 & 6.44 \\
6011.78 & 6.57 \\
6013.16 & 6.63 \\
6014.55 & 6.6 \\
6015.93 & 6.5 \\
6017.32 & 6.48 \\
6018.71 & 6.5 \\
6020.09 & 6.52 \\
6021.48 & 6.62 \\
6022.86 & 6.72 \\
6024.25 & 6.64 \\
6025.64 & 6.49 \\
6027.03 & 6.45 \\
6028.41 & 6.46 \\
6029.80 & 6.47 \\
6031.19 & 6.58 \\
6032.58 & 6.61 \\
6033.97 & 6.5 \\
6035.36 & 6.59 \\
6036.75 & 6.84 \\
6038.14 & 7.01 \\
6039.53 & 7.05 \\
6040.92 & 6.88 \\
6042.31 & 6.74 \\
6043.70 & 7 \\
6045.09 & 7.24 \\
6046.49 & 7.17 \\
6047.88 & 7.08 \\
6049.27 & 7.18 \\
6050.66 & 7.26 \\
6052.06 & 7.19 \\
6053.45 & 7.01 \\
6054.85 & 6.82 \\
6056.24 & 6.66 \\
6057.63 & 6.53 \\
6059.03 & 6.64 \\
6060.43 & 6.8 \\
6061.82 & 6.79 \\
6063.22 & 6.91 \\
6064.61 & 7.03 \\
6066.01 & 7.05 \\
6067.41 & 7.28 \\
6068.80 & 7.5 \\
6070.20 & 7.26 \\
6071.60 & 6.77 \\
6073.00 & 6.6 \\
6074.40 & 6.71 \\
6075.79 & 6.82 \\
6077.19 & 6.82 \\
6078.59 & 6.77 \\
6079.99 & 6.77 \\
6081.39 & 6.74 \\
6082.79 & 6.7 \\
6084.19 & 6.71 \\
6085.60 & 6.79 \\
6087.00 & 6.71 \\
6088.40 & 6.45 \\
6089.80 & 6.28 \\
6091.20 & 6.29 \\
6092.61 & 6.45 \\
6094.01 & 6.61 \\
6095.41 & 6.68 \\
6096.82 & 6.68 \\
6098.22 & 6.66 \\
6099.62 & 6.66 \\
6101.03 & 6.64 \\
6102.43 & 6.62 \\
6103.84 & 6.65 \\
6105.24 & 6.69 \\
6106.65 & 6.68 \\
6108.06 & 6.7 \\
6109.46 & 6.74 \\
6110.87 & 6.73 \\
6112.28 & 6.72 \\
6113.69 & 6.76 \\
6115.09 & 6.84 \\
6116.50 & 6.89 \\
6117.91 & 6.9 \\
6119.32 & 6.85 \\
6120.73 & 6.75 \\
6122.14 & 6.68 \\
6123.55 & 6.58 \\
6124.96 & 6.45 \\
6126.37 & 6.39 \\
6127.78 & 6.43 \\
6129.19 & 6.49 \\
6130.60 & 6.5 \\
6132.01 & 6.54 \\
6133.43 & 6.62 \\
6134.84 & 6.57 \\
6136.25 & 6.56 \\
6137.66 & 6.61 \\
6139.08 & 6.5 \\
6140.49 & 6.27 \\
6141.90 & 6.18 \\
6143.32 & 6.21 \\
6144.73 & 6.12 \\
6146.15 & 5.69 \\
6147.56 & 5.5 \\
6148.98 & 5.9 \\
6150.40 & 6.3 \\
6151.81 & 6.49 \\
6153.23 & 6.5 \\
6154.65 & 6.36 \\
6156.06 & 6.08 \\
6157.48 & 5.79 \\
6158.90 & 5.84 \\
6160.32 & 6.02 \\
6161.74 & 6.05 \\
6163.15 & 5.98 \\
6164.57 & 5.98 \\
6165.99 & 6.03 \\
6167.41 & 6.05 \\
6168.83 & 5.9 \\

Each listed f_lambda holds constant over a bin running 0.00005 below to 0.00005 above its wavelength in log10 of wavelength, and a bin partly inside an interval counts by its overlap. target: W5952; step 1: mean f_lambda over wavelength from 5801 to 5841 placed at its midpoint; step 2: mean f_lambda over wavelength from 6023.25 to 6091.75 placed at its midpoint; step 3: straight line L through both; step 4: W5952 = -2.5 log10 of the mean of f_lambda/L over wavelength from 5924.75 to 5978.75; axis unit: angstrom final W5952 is 0.06 mag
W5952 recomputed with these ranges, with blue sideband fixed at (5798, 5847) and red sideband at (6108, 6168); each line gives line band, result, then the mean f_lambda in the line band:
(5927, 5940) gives 0.07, 6.28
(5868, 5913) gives 0.14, 5.98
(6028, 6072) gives -0.06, 6.91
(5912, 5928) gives 0.03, 6.54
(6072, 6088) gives -0.04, 6.73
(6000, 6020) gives 0.02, 6.47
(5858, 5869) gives 0.04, 6.59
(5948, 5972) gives 0.00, 6.64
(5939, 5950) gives 0.04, 6.43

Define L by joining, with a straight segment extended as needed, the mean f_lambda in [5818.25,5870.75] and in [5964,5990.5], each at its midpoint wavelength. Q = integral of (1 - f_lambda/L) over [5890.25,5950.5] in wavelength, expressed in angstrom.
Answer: 4.5 angstrom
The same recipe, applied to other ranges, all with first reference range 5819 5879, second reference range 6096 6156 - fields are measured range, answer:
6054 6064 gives -0.27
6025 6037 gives 0.09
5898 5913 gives 1.43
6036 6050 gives -0.93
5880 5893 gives 1.94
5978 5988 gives 0.07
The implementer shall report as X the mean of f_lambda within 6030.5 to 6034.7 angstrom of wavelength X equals 6.56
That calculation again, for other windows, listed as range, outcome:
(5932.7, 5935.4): 6.49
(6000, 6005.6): 6.43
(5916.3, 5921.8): 6.78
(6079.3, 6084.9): 6.72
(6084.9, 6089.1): 6.66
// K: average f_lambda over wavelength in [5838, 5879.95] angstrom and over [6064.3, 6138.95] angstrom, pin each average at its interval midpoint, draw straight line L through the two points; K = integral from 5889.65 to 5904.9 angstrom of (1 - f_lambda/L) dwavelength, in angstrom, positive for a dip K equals 2.67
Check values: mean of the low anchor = 6.67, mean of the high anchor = 6.7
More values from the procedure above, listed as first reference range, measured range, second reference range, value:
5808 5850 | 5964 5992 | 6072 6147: 0.46 angstrom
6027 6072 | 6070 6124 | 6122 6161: -0.96 angstrom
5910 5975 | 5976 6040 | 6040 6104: 0.76 angstrom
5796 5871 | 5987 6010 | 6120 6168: -0.16 angstrom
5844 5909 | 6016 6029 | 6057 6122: 0.08 angstrom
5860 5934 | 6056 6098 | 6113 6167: -3.06 angstrom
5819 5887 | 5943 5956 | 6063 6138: 0.10 angstrom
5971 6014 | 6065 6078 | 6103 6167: -1.01 angstrom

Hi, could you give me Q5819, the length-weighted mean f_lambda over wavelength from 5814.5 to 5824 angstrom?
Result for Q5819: 6.79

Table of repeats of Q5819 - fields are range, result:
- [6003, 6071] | 6.76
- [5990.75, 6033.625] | 6.53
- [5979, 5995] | 6.62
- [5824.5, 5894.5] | 6.51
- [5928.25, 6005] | 6.55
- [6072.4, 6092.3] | 6.65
